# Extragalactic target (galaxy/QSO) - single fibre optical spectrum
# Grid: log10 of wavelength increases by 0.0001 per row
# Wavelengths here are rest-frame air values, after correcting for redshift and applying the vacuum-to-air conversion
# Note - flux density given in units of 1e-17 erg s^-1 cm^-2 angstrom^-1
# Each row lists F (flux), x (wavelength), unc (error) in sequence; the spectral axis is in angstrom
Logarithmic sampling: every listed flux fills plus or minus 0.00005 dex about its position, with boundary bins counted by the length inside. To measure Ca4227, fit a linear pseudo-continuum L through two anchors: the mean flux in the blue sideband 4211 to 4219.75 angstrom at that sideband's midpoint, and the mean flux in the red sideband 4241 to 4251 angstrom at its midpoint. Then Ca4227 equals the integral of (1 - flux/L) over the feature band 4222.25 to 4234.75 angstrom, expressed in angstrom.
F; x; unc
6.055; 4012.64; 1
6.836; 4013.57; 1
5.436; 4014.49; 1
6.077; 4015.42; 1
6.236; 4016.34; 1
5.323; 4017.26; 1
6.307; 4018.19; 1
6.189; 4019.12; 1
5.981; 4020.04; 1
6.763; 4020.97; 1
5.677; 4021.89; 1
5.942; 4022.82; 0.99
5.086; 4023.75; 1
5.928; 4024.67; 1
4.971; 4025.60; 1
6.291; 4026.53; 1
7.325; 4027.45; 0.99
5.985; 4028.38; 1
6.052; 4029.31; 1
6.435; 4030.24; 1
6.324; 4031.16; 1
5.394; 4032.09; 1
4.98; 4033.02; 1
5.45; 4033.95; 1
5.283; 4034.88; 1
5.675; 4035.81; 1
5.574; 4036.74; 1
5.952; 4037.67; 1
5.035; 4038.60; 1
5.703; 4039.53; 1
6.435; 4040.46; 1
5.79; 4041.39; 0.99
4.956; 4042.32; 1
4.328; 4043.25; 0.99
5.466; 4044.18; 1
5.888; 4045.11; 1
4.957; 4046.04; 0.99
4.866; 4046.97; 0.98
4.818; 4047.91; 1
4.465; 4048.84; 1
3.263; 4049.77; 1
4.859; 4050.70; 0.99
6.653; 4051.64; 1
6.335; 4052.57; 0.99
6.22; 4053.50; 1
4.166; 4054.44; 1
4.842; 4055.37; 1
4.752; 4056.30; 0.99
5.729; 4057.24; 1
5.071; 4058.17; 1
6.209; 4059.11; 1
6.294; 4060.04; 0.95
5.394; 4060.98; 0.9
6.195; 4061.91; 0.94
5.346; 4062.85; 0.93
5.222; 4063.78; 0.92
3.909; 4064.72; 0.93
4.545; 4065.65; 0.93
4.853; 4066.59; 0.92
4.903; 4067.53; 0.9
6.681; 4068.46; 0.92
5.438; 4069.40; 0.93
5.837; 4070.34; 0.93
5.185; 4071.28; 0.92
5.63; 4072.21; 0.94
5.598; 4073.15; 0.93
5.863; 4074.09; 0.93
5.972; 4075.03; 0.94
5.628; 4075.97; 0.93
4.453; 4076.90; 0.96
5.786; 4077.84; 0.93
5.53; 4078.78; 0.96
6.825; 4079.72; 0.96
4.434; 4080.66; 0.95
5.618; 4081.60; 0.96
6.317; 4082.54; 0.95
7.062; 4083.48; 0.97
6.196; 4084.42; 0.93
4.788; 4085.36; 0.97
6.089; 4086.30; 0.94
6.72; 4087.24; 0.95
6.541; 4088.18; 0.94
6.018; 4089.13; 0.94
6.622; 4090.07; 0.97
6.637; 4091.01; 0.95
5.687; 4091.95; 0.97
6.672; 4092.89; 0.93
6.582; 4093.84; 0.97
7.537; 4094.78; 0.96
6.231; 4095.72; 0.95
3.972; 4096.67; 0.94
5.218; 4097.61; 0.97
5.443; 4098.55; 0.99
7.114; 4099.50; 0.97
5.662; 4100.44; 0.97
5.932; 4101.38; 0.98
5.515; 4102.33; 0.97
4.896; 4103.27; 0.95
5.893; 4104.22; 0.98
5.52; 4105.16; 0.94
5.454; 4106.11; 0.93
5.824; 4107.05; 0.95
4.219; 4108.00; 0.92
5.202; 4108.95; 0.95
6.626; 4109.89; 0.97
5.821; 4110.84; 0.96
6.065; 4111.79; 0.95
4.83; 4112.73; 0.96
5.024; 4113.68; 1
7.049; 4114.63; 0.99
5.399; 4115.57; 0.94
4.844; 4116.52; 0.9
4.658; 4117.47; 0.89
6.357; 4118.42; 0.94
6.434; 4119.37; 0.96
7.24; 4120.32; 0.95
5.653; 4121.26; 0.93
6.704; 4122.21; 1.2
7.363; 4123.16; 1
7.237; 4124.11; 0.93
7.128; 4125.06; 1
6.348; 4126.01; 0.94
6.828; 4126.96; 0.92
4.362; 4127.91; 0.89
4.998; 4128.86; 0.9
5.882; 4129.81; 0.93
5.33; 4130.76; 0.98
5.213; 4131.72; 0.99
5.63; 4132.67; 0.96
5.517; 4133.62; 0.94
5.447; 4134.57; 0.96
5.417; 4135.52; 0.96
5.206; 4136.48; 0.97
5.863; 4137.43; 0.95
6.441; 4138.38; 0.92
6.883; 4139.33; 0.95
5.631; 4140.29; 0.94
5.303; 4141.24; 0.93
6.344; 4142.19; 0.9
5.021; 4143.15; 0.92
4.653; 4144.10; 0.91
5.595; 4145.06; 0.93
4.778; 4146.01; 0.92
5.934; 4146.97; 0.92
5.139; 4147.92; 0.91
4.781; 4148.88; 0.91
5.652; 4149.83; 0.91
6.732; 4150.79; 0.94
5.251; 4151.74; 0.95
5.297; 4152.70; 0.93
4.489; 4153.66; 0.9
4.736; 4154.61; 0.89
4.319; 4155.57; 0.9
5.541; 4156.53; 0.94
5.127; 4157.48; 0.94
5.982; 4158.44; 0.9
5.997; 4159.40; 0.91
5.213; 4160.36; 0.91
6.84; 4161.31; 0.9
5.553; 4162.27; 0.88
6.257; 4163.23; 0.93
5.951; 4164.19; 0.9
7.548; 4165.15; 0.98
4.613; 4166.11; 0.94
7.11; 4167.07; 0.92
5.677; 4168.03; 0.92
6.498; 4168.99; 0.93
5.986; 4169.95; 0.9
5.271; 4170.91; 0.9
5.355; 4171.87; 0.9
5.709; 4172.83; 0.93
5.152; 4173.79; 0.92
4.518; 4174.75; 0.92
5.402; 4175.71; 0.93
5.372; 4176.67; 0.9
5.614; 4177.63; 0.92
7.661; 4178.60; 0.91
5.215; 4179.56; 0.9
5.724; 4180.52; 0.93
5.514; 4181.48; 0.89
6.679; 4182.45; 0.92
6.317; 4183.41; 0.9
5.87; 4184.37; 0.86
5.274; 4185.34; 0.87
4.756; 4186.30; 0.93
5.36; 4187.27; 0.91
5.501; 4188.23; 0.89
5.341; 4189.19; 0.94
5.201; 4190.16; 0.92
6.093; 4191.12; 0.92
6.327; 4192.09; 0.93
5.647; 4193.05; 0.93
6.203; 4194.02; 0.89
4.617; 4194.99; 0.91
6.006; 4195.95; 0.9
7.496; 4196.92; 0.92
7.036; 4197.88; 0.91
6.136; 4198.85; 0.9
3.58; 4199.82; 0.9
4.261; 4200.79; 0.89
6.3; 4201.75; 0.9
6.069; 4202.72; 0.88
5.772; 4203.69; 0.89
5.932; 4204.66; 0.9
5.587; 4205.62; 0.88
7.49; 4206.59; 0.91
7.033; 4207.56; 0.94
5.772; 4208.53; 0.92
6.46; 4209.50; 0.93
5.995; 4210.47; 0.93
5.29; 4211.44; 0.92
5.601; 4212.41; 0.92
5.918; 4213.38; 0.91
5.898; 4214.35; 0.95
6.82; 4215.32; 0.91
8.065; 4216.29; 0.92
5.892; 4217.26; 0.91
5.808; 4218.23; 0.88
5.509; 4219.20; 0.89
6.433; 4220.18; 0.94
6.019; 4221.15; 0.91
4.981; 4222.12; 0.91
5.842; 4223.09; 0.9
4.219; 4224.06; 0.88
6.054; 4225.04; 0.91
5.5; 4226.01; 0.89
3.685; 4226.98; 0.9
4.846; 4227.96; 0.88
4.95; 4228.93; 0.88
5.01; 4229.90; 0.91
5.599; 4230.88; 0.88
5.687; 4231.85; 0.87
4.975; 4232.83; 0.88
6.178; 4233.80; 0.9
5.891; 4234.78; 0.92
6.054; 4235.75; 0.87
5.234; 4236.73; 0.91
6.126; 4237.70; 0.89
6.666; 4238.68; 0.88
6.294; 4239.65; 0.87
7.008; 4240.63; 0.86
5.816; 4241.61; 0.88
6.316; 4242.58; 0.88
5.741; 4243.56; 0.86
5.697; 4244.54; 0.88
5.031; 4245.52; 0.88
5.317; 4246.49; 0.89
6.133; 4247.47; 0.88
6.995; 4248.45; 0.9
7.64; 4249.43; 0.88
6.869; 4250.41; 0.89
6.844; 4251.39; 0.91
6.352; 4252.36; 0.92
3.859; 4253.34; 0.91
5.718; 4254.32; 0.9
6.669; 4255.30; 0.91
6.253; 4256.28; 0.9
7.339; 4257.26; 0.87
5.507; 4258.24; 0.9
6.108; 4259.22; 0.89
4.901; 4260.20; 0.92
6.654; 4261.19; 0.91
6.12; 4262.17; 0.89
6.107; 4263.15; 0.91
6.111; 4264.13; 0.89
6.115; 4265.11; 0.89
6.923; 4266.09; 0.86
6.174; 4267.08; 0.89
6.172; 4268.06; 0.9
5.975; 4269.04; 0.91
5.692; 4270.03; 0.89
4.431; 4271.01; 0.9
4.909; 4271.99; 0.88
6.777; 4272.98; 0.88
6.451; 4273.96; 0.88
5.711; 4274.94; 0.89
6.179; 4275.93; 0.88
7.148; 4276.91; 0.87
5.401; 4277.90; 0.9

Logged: 1.8 angstrom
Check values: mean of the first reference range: 6.09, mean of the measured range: 5.23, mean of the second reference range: 6.17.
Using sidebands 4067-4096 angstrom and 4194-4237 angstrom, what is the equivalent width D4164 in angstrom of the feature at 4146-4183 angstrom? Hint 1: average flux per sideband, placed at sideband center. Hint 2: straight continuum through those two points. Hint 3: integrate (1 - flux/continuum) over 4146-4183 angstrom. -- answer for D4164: 1.2 angstrom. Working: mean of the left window 5.97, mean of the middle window 5.66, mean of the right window 5.77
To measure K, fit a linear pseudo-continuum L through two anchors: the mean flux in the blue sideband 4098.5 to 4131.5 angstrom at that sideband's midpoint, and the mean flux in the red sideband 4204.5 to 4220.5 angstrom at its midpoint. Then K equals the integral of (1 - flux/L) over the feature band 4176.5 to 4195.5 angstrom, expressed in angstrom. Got 1.22 angstrom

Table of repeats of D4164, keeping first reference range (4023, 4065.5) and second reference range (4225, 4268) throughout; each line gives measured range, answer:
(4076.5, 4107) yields -1.84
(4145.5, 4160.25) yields 1.03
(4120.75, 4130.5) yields -1.01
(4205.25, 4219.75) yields -0.89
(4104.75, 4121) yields -0.17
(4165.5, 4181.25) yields 0.19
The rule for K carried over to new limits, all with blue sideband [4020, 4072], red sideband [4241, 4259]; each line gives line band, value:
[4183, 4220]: 0.43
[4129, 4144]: 0.36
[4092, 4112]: -0.39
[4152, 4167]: 0.62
